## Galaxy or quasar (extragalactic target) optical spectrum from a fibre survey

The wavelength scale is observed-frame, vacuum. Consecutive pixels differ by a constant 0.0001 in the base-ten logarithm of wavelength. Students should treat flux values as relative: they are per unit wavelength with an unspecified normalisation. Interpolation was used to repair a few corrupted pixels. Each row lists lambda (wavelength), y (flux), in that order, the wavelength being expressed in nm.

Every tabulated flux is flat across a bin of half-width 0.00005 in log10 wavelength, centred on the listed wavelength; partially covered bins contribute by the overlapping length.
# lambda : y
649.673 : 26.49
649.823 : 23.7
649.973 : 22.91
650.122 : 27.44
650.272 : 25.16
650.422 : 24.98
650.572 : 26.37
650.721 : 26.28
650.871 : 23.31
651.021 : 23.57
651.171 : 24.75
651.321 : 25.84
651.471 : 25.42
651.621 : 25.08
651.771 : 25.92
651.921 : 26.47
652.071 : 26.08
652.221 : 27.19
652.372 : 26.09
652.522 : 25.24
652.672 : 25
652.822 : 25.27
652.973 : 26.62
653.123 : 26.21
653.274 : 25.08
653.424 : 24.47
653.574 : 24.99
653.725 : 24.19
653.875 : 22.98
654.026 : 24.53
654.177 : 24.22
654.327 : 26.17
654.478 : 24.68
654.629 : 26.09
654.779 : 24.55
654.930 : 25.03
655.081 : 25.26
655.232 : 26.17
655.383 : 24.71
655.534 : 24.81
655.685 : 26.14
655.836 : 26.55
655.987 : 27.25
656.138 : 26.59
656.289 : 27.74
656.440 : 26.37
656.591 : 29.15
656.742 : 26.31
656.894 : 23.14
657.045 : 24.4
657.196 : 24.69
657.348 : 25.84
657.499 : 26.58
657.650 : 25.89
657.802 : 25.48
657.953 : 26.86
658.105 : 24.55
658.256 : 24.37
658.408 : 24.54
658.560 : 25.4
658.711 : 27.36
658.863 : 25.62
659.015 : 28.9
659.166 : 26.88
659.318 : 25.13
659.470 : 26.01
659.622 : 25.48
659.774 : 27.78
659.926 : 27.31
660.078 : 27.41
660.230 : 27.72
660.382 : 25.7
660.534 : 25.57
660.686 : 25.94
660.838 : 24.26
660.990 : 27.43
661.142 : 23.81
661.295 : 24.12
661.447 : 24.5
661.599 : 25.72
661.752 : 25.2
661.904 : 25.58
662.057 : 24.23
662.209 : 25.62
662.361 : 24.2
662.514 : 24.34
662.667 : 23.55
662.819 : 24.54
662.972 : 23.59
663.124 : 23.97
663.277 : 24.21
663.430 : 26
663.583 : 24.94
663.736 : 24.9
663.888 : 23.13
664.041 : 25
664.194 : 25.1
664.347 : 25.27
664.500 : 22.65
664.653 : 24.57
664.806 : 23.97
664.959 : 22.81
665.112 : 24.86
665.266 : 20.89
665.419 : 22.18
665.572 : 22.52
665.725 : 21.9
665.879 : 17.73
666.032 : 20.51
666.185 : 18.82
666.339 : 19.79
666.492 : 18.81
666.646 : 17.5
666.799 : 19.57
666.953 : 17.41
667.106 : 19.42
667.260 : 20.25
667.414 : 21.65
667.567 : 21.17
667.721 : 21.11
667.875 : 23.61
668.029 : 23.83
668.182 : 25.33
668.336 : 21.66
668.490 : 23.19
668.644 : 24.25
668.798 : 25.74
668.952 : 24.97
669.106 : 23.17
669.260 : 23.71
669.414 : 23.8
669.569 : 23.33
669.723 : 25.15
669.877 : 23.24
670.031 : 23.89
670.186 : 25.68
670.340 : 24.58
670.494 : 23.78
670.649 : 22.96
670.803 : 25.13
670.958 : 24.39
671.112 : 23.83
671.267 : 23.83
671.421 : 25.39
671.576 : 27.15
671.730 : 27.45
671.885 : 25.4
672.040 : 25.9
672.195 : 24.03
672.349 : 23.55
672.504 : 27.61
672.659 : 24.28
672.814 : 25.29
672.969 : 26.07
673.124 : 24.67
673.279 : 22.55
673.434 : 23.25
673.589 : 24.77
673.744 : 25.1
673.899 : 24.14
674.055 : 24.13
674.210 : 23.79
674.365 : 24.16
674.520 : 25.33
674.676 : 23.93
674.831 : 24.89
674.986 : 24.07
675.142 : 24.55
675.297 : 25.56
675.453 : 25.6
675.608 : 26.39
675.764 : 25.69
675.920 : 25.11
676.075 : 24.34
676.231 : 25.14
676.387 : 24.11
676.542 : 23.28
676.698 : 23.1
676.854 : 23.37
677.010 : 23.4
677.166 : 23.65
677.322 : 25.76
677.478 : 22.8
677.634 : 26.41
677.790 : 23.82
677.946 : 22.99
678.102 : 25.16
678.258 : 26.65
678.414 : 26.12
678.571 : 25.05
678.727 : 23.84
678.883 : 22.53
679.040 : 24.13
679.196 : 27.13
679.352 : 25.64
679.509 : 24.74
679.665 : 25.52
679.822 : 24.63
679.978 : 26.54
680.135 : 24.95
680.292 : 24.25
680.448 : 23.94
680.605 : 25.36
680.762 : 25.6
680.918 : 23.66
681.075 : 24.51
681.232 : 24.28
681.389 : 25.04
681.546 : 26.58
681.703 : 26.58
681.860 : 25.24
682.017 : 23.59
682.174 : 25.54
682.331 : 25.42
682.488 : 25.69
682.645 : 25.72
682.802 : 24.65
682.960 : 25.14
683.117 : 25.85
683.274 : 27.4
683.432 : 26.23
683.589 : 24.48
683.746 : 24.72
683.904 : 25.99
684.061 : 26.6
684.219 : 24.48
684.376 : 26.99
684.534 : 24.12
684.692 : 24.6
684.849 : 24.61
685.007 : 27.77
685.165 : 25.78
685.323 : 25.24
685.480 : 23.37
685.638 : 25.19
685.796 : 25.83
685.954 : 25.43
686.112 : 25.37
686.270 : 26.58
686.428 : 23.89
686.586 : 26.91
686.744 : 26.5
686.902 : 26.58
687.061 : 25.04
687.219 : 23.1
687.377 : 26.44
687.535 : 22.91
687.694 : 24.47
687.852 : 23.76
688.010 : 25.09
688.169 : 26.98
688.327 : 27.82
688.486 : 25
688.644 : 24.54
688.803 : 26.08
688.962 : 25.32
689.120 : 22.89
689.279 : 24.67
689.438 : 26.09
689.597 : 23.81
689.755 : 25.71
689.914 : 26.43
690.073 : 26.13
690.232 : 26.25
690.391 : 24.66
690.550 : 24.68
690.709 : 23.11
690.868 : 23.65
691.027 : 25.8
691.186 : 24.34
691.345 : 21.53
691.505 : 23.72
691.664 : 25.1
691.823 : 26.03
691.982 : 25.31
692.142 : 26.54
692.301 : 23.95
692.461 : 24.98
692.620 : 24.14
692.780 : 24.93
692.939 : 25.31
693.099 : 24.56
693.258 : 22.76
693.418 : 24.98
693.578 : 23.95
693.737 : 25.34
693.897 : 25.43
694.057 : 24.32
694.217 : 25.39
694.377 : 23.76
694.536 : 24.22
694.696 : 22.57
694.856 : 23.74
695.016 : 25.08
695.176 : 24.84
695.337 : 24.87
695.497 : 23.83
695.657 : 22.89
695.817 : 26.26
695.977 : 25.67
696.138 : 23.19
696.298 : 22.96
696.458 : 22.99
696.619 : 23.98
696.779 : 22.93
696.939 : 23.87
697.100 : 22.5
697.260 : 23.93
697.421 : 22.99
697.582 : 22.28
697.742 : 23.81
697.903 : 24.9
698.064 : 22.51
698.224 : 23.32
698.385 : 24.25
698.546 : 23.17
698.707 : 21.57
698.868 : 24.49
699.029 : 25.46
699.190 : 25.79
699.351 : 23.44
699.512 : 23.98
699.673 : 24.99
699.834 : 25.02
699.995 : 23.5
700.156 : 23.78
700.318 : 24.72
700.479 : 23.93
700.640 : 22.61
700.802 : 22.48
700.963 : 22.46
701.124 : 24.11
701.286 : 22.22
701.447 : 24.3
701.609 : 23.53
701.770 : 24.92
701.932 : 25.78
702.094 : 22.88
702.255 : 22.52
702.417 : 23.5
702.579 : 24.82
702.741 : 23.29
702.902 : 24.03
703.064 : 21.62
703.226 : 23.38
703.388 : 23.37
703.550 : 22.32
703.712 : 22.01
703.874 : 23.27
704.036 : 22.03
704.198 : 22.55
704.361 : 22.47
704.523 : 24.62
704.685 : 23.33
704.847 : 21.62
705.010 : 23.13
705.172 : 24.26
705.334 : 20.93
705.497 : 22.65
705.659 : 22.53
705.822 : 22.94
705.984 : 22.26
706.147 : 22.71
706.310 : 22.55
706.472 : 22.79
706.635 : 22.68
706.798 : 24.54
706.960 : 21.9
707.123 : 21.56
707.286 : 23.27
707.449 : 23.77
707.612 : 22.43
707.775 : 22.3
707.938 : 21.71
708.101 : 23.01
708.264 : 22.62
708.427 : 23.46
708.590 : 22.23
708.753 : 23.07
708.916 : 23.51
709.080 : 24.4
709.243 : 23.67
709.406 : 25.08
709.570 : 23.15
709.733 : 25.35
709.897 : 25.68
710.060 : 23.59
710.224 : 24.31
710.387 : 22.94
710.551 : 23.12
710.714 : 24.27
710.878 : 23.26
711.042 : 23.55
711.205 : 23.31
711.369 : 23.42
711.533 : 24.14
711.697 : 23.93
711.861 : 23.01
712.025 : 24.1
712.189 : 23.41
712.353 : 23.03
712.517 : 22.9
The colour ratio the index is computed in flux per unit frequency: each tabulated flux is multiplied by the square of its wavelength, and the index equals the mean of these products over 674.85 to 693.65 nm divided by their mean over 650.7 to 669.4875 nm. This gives 1.1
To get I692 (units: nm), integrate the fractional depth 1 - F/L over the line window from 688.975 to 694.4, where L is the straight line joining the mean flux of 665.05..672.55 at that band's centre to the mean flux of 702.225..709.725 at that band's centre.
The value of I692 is -0.416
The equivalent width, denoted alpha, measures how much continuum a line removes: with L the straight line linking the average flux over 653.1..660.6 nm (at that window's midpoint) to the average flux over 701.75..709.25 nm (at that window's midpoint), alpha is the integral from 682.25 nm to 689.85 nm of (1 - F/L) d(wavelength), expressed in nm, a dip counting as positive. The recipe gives -0.40 nm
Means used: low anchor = 25.8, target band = 25.4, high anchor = 23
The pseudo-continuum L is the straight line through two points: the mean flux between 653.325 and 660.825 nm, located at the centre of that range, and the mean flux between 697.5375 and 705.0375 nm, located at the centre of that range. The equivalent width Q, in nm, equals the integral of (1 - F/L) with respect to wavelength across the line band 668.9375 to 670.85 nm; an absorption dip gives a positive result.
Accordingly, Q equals 0.08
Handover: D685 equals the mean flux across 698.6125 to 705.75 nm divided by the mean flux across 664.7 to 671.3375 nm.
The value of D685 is 1.0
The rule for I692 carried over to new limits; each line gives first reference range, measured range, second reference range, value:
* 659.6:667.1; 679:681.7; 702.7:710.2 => -0.198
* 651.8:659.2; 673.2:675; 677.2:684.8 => 0.078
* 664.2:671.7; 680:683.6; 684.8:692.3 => -0.129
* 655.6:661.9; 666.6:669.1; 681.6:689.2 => 0.365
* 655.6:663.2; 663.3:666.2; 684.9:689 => 0.283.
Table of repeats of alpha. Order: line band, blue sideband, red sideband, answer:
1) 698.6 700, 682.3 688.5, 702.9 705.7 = -0.05 nm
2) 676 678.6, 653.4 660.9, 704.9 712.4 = 0.04 nm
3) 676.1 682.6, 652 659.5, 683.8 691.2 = 0.15 nm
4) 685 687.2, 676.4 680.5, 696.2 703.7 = -0.12 nm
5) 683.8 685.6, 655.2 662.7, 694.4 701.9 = -0.07 nm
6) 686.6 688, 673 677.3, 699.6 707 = -0.06 nm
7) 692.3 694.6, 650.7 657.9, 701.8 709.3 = -0.10 nm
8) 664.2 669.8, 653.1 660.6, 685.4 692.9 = 0.74 nm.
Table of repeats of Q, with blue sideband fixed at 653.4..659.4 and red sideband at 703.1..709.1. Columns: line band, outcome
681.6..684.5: -0.175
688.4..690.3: -0.120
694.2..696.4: -0.074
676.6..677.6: 0.027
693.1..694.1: -0.041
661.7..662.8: 0.028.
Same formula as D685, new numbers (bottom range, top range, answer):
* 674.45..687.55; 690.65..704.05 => 0.95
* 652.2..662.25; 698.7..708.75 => 0.90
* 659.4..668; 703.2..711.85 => 0.99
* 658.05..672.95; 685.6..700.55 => 1.02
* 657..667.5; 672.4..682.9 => 1.03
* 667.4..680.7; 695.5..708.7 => 0.95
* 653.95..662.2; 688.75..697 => 0.95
